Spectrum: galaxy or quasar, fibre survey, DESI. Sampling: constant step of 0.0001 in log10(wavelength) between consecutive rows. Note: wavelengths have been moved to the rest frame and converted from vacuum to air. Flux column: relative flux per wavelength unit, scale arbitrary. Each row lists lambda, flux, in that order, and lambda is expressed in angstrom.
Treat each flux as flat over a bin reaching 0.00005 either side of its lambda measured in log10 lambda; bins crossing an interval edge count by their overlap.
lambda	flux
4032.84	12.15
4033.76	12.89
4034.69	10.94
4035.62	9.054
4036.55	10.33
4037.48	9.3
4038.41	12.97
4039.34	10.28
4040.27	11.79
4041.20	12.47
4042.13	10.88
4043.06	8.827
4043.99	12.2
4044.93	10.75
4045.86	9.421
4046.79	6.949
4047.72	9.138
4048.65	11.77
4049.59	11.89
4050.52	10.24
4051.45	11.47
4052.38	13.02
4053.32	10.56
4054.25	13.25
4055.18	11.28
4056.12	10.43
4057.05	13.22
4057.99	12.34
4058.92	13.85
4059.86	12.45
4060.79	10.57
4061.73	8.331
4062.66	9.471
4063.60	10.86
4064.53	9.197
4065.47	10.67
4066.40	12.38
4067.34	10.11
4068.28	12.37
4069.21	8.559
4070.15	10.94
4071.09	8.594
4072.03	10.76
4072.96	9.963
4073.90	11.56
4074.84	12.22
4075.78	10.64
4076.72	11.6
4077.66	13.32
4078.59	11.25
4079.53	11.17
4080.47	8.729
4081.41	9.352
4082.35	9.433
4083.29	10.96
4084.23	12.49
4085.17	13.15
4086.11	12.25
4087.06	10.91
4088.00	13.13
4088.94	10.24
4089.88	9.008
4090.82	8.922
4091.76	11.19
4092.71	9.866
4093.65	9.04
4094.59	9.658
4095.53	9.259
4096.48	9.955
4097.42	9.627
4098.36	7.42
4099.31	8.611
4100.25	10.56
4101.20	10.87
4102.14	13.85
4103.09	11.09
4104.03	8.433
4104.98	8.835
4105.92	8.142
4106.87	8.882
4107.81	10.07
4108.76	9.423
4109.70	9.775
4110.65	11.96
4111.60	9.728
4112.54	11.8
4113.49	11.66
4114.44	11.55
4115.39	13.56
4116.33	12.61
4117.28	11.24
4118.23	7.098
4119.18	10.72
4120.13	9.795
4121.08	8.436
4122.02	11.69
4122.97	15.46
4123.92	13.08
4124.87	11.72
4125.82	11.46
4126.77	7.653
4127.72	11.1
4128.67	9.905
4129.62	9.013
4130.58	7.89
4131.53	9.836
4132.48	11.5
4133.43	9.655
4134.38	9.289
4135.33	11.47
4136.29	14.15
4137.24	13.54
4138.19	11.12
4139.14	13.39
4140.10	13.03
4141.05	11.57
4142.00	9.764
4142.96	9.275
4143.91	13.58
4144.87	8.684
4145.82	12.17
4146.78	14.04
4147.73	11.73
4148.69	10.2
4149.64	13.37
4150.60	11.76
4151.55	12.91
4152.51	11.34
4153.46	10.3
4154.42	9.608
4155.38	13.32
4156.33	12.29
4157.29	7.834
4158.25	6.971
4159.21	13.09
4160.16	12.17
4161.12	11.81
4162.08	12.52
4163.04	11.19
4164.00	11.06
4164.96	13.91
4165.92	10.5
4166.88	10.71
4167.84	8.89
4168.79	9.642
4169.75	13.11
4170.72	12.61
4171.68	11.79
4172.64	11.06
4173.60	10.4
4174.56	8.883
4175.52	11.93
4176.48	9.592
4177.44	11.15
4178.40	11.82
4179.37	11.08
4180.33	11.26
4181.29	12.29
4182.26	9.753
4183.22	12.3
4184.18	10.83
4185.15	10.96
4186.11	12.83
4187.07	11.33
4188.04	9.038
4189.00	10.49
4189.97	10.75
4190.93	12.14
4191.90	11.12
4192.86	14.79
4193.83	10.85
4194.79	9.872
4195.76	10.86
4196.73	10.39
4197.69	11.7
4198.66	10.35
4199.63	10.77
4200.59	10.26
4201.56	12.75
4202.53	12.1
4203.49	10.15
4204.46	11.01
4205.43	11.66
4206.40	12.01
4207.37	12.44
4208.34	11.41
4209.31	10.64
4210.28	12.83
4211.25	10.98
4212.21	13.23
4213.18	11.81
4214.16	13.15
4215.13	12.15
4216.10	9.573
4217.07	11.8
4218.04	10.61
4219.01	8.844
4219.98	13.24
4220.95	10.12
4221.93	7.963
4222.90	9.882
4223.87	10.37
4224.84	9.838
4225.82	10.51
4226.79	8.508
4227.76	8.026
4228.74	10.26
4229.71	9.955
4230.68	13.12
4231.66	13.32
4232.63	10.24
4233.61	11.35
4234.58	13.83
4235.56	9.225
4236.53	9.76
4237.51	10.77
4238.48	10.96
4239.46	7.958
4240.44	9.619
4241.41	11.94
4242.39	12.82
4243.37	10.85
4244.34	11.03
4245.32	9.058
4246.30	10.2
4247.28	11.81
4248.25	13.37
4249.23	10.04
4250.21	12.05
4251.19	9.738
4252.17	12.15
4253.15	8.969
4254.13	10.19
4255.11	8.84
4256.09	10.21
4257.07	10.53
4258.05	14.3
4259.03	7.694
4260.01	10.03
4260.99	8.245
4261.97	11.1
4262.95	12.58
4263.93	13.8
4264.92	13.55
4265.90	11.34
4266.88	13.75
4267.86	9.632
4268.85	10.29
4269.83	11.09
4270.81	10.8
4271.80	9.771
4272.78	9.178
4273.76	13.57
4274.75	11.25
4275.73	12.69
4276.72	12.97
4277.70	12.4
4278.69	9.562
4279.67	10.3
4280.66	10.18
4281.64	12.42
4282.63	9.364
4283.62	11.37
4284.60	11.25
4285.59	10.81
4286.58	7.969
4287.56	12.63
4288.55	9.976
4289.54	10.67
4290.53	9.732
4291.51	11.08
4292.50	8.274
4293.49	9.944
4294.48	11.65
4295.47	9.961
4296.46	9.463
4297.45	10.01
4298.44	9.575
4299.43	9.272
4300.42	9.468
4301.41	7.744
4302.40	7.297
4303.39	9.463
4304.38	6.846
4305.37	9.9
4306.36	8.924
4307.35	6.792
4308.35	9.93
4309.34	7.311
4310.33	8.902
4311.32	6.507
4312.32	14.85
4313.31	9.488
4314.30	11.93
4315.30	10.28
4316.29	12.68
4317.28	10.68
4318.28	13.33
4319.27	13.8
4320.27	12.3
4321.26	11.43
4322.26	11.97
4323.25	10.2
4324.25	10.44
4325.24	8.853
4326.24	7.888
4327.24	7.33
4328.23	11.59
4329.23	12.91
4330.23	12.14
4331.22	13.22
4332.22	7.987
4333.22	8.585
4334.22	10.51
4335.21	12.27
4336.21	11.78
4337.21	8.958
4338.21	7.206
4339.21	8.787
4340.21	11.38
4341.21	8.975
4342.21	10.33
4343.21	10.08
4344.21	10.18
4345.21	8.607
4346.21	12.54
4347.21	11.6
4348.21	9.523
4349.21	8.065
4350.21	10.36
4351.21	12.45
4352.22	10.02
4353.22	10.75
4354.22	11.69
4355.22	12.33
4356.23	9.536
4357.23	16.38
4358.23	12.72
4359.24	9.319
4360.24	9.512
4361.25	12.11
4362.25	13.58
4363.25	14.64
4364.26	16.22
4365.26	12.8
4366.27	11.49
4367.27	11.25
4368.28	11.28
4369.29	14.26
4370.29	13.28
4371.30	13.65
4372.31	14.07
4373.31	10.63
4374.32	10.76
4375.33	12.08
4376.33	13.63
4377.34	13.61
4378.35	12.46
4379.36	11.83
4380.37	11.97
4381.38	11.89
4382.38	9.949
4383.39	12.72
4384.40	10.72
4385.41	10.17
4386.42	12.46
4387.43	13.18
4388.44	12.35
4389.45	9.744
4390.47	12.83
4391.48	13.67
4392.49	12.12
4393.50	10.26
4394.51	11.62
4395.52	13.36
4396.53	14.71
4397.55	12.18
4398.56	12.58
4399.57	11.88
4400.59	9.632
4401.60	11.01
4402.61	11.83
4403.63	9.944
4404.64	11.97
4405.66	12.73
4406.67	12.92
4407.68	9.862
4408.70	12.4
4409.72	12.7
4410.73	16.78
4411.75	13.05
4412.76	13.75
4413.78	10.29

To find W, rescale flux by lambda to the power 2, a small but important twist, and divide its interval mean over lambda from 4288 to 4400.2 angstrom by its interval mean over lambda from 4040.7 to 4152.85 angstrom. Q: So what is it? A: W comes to 1.1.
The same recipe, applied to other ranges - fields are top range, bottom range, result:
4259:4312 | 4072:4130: 1.05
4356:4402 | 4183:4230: 1.21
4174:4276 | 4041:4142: 1.09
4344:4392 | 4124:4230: 1.18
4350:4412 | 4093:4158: 1.27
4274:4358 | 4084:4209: 1.03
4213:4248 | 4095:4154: 1.04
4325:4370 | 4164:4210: 1.06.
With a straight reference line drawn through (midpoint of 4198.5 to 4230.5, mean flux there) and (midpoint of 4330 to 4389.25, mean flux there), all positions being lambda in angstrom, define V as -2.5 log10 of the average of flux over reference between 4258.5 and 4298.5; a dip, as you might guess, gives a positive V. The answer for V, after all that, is 0.04 mag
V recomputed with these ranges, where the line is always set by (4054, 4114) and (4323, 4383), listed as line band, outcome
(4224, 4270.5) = 0.02 mag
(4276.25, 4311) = 0.14 mag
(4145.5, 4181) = -0.05 mag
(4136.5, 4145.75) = -0.09 mag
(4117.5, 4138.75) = 0.00 mag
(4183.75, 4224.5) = -0.03 mag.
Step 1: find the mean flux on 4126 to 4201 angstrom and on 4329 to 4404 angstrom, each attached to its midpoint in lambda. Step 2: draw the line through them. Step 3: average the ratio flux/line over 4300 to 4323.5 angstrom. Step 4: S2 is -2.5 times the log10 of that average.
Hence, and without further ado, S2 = 0.14 mag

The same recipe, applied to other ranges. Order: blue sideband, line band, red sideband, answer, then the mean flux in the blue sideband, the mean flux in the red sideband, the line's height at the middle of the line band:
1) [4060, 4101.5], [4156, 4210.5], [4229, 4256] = -0.048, 10.4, 10.8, 10.7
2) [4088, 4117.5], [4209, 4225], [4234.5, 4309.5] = -0.066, 10.3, 10.4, 10.4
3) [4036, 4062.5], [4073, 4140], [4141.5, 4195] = 0.044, 11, 11.2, 11.1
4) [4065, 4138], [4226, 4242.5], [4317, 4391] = 0.039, 10.6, 11.4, 11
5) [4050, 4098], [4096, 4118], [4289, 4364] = 0.042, 10.9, 10.4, 10.8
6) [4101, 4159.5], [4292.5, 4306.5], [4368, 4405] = 0.257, 11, 12.1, 11.7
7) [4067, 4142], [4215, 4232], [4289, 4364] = 0.015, 10.7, 10.4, 10.5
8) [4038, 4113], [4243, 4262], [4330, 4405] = 0.069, 10.7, 11.5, 11.2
